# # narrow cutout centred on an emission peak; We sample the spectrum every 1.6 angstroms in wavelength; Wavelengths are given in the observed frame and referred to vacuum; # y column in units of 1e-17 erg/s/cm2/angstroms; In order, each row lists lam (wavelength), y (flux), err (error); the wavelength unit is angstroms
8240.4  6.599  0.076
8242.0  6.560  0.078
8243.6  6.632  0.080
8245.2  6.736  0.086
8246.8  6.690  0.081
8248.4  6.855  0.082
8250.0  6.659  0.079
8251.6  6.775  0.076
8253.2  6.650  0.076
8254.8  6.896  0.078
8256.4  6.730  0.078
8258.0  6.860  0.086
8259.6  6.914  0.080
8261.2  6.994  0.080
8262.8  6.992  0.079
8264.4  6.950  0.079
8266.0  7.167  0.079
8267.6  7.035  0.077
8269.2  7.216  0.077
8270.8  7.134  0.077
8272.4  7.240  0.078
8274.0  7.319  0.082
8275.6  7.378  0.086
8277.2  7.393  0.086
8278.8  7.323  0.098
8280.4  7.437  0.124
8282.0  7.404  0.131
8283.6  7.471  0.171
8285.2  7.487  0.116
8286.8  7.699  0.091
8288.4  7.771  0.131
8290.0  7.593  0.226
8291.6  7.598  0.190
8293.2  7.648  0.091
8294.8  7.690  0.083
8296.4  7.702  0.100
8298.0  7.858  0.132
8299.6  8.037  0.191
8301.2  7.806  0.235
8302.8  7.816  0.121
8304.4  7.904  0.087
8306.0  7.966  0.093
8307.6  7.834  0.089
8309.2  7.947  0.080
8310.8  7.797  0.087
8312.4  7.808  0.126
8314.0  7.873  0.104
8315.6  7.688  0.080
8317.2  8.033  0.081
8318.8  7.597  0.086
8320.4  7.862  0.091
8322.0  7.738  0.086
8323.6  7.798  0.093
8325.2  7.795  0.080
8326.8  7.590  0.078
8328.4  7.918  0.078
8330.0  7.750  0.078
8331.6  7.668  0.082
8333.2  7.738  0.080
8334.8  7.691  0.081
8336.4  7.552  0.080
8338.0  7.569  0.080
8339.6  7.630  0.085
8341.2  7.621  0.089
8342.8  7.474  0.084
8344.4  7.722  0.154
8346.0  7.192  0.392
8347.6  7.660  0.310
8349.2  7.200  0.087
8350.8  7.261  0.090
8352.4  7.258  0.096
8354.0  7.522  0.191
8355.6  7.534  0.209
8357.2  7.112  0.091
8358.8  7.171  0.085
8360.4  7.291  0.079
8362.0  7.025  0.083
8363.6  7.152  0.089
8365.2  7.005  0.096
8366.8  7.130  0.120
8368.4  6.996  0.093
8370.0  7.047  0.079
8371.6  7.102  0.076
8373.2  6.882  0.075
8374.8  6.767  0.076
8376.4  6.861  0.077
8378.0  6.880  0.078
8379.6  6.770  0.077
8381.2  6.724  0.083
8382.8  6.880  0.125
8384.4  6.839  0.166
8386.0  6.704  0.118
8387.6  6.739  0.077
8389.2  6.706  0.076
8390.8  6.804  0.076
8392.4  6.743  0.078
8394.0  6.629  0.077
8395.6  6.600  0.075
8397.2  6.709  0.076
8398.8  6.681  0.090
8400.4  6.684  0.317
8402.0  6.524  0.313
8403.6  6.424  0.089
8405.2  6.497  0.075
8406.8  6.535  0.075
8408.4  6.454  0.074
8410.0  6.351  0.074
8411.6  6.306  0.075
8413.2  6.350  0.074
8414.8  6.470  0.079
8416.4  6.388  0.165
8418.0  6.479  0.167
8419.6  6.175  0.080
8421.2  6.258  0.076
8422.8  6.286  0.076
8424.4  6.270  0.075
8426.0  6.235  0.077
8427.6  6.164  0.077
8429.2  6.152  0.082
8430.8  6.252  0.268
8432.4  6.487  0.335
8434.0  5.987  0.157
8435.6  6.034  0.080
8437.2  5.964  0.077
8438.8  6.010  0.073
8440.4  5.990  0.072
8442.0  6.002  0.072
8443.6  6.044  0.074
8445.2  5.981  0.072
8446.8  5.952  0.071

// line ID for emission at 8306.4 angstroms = Mg II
